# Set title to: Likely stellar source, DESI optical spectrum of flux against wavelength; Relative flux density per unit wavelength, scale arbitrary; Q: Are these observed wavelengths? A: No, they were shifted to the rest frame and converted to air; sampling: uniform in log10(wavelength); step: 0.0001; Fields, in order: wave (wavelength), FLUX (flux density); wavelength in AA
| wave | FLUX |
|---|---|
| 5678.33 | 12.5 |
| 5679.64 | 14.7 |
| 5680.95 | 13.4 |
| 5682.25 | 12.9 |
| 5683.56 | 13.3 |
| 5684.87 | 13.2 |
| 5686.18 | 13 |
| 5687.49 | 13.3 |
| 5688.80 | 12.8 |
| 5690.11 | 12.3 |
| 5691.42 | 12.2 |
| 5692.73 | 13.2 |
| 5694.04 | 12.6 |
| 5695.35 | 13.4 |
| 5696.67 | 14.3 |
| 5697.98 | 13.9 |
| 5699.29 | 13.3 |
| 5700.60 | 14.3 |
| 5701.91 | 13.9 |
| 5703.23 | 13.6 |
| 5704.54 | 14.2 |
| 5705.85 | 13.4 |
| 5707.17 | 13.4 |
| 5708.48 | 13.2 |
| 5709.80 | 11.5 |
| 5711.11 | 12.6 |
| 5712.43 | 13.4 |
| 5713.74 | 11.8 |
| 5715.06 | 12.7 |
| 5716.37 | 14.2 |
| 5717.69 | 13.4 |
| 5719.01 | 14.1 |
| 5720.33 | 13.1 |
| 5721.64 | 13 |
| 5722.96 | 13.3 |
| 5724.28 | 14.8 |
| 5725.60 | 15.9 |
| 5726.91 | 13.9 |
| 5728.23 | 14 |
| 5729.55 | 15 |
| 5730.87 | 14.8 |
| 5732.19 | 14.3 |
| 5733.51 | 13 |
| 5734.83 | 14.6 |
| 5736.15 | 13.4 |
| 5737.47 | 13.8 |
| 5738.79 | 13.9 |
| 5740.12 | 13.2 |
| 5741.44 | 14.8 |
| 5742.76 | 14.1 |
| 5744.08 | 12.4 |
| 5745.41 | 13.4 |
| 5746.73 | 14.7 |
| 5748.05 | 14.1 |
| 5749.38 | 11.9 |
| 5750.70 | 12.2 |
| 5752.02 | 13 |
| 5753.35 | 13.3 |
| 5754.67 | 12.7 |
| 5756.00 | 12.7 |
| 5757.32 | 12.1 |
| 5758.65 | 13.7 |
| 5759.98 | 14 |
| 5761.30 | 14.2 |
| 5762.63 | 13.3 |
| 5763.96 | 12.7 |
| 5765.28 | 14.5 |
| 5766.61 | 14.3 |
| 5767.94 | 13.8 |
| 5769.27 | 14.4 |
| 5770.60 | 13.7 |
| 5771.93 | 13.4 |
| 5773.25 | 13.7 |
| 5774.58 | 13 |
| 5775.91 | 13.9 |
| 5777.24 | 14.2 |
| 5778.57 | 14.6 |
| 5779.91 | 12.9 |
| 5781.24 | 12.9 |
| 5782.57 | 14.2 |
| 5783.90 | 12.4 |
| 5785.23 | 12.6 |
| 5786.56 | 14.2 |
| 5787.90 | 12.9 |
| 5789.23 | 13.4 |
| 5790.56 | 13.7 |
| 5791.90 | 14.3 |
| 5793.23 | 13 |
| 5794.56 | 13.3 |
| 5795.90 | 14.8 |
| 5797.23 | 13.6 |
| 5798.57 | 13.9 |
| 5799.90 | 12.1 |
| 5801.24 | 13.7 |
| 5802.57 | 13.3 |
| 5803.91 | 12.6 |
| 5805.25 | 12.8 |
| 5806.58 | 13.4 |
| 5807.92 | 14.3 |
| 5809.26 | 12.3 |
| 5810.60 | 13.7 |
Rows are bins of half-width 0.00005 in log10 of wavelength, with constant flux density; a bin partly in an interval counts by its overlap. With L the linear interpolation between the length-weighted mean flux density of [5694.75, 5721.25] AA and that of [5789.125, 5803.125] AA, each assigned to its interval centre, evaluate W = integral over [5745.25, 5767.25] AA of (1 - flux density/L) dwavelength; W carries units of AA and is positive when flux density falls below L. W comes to 0.2 AA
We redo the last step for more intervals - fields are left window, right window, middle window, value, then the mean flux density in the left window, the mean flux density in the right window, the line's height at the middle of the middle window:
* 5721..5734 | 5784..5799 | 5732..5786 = 1.5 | 14.2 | 13.6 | 13.9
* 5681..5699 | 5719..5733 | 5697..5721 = 0.6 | 13.1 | 14.2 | 13.7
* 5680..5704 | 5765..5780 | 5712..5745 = -0.6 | 13.3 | 13.9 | 13.6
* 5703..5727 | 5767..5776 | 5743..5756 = 0.5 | 13.4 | 13.7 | 13.6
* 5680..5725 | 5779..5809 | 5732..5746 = -0.4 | 13.3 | 13.4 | 13.3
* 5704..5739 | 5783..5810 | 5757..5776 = -0.3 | 13.7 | 13.3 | 13.5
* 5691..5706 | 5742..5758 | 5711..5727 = -0.3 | 13.6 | 13.1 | 13.4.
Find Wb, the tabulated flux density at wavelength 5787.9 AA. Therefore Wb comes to 12.9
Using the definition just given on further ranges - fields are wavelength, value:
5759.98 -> 14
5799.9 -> 12.1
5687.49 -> 13.3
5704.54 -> 14.2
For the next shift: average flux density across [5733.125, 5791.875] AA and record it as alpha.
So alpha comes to 13.5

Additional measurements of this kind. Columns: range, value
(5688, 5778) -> 13.5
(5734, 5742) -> 13.9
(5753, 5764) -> 13.2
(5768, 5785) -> 13.6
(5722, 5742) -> 14.2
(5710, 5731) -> 13.7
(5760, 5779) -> 13.8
